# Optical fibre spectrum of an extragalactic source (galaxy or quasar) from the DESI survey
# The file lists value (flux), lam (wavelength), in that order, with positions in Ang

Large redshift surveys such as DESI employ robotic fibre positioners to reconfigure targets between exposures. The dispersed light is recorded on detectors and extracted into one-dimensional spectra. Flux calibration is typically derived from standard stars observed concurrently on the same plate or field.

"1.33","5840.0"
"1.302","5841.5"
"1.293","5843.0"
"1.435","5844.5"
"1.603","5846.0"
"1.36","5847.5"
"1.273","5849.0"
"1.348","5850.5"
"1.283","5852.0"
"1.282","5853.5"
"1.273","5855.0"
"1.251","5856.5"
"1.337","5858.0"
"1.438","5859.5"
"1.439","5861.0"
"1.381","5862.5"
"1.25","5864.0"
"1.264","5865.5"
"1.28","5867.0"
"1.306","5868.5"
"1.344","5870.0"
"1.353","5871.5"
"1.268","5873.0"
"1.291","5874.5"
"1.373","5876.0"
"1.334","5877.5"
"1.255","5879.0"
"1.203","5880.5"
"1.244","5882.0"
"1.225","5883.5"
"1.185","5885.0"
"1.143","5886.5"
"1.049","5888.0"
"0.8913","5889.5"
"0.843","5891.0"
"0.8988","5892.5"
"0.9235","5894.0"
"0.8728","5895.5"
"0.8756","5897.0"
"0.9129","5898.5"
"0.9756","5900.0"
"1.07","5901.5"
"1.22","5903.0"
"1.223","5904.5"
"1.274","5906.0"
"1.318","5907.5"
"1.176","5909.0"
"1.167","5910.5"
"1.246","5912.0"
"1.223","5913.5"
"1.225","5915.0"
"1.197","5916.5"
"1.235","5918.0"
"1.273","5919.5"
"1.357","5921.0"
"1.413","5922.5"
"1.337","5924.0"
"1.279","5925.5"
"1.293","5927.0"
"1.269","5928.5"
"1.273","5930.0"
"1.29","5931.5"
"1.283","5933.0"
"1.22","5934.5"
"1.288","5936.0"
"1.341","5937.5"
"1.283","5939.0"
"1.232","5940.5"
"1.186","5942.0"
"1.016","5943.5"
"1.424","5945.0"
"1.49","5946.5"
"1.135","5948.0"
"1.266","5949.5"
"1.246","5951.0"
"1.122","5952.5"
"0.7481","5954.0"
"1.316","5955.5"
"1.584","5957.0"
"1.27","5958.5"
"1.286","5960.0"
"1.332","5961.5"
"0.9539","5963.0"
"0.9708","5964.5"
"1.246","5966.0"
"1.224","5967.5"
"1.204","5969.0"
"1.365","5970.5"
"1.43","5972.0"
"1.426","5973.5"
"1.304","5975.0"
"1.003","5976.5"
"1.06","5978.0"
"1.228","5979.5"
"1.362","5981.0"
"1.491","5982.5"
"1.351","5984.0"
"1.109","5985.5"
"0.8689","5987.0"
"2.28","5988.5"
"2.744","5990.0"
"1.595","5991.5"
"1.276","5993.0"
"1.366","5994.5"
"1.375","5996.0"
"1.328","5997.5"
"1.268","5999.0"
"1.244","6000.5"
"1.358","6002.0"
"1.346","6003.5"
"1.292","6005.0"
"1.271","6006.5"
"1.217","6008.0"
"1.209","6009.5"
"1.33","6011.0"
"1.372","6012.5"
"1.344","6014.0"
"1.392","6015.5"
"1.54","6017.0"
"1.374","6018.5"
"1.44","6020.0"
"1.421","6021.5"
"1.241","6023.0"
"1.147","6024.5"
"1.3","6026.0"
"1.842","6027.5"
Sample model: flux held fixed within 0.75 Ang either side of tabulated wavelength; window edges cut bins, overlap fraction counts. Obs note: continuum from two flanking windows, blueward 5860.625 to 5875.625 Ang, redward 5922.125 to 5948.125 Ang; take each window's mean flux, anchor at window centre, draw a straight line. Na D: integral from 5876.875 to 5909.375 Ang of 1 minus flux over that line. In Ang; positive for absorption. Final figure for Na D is 5.2 Ang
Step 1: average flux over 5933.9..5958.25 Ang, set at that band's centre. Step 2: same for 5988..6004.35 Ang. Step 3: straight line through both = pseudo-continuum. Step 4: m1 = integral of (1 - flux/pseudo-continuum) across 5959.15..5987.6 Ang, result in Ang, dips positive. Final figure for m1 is 3.7 Ang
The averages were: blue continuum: 1.24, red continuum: 1.55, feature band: 1.22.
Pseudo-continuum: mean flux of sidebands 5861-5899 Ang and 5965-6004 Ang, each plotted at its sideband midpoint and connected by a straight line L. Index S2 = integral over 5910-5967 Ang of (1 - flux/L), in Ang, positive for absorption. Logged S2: 1.6 Ang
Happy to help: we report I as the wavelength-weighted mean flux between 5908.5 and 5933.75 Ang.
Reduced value 1.27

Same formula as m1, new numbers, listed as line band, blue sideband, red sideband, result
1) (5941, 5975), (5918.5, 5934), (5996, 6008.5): 1.6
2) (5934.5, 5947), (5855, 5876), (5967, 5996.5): 0.9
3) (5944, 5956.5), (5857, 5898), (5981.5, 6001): 1.4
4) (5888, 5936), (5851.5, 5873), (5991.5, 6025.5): 5.8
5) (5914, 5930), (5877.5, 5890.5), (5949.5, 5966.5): -1.5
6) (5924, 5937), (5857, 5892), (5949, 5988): -0.5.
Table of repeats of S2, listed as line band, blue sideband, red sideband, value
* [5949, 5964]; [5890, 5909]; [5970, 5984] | 0.3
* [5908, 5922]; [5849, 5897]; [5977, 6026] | 0.3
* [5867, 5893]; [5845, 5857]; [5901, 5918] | 1.7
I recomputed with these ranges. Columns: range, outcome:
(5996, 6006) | 1.31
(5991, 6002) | 1.35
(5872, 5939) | 1.19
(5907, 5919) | 1.22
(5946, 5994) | 1.32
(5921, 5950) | 1.28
